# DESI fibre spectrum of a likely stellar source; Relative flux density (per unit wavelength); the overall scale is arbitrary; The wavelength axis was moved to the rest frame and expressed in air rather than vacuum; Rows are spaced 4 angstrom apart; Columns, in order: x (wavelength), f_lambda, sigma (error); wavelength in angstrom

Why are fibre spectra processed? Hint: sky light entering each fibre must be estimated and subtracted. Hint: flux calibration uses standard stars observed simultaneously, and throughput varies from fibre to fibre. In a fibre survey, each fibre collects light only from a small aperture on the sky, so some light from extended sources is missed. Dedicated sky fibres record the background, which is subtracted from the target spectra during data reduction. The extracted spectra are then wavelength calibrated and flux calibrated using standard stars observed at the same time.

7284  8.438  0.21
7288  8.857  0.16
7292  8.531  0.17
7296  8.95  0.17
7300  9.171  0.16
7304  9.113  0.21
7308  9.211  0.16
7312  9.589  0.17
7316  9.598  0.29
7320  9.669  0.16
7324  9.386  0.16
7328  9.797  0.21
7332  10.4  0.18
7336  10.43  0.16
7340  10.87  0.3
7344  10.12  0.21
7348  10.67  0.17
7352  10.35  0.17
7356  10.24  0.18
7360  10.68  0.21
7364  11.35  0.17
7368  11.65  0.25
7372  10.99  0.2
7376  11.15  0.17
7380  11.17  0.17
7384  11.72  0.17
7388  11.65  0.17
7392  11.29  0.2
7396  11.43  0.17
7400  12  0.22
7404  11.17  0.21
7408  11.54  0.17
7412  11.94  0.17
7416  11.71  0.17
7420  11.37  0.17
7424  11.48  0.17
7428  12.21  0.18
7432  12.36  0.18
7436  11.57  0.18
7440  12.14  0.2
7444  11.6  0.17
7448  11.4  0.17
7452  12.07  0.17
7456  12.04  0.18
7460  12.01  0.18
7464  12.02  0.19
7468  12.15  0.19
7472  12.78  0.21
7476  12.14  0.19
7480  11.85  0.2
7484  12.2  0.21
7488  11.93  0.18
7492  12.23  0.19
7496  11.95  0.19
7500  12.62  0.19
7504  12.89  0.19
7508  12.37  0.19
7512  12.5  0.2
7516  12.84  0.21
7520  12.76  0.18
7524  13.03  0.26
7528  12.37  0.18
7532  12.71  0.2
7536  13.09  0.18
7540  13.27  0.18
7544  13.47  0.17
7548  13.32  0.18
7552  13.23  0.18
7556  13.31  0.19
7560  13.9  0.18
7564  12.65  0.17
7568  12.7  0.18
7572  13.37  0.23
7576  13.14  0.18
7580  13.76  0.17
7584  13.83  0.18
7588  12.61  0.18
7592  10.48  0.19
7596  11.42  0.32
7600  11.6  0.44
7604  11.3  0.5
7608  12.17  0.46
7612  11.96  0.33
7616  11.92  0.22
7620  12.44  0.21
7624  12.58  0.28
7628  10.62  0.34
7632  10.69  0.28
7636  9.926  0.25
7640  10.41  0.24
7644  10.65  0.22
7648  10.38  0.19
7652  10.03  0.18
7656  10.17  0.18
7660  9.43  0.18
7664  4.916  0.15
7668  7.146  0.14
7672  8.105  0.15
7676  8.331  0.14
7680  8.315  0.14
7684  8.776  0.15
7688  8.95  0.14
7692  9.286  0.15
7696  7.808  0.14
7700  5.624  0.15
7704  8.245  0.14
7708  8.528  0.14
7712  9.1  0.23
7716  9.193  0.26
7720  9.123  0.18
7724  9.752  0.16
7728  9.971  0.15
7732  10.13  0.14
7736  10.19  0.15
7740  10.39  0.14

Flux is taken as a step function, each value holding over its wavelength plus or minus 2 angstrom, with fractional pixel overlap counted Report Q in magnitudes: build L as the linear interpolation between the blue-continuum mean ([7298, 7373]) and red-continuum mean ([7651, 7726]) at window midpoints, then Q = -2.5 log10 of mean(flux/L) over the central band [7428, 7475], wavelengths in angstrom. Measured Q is -0.24 mag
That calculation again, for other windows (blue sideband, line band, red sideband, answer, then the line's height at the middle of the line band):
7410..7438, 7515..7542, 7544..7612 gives -0.04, 12.4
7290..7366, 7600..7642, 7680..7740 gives -0.24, 9.16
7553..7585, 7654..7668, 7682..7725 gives 0.25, 10.1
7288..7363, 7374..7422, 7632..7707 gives -0.20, 9.59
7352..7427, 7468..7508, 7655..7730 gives -0.18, 10.4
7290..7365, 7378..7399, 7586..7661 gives -0.13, 10.1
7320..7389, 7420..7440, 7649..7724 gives -0.17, 10.2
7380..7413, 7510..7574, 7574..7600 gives -0.07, 12.3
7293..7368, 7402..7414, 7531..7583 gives -0.04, 11.1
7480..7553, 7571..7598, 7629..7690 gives -0.15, 11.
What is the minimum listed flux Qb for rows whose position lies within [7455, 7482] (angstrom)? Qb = 11.85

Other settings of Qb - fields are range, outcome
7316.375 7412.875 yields 9.386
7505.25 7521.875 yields 12.37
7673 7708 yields 5.624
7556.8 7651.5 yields 9.926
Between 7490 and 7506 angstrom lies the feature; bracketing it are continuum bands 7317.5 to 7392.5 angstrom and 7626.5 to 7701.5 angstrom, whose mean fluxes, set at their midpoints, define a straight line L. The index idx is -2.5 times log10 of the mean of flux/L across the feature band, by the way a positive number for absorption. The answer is -0.25 mag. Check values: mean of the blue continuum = 10.7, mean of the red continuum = 8.94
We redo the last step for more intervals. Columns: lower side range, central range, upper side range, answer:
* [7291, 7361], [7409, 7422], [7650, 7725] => -0.22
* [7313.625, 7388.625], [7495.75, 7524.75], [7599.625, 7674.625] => -0.21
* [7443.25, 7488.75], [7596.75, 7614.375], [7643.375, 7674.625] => -0.21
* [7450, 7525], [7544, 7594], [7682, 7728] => -0.19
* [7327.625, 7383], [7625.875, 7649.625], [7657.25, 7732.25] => -0.18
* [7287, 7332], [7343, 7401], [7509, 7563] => -0.08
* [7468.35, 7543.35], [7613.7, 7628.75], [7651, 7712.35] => -0.23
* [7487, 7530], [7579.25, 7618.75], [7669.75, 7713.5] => -0.16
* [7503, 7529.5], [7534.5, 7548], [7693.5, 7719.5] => -0.10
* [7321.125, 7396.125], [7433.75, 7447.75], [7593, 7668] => -0.10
